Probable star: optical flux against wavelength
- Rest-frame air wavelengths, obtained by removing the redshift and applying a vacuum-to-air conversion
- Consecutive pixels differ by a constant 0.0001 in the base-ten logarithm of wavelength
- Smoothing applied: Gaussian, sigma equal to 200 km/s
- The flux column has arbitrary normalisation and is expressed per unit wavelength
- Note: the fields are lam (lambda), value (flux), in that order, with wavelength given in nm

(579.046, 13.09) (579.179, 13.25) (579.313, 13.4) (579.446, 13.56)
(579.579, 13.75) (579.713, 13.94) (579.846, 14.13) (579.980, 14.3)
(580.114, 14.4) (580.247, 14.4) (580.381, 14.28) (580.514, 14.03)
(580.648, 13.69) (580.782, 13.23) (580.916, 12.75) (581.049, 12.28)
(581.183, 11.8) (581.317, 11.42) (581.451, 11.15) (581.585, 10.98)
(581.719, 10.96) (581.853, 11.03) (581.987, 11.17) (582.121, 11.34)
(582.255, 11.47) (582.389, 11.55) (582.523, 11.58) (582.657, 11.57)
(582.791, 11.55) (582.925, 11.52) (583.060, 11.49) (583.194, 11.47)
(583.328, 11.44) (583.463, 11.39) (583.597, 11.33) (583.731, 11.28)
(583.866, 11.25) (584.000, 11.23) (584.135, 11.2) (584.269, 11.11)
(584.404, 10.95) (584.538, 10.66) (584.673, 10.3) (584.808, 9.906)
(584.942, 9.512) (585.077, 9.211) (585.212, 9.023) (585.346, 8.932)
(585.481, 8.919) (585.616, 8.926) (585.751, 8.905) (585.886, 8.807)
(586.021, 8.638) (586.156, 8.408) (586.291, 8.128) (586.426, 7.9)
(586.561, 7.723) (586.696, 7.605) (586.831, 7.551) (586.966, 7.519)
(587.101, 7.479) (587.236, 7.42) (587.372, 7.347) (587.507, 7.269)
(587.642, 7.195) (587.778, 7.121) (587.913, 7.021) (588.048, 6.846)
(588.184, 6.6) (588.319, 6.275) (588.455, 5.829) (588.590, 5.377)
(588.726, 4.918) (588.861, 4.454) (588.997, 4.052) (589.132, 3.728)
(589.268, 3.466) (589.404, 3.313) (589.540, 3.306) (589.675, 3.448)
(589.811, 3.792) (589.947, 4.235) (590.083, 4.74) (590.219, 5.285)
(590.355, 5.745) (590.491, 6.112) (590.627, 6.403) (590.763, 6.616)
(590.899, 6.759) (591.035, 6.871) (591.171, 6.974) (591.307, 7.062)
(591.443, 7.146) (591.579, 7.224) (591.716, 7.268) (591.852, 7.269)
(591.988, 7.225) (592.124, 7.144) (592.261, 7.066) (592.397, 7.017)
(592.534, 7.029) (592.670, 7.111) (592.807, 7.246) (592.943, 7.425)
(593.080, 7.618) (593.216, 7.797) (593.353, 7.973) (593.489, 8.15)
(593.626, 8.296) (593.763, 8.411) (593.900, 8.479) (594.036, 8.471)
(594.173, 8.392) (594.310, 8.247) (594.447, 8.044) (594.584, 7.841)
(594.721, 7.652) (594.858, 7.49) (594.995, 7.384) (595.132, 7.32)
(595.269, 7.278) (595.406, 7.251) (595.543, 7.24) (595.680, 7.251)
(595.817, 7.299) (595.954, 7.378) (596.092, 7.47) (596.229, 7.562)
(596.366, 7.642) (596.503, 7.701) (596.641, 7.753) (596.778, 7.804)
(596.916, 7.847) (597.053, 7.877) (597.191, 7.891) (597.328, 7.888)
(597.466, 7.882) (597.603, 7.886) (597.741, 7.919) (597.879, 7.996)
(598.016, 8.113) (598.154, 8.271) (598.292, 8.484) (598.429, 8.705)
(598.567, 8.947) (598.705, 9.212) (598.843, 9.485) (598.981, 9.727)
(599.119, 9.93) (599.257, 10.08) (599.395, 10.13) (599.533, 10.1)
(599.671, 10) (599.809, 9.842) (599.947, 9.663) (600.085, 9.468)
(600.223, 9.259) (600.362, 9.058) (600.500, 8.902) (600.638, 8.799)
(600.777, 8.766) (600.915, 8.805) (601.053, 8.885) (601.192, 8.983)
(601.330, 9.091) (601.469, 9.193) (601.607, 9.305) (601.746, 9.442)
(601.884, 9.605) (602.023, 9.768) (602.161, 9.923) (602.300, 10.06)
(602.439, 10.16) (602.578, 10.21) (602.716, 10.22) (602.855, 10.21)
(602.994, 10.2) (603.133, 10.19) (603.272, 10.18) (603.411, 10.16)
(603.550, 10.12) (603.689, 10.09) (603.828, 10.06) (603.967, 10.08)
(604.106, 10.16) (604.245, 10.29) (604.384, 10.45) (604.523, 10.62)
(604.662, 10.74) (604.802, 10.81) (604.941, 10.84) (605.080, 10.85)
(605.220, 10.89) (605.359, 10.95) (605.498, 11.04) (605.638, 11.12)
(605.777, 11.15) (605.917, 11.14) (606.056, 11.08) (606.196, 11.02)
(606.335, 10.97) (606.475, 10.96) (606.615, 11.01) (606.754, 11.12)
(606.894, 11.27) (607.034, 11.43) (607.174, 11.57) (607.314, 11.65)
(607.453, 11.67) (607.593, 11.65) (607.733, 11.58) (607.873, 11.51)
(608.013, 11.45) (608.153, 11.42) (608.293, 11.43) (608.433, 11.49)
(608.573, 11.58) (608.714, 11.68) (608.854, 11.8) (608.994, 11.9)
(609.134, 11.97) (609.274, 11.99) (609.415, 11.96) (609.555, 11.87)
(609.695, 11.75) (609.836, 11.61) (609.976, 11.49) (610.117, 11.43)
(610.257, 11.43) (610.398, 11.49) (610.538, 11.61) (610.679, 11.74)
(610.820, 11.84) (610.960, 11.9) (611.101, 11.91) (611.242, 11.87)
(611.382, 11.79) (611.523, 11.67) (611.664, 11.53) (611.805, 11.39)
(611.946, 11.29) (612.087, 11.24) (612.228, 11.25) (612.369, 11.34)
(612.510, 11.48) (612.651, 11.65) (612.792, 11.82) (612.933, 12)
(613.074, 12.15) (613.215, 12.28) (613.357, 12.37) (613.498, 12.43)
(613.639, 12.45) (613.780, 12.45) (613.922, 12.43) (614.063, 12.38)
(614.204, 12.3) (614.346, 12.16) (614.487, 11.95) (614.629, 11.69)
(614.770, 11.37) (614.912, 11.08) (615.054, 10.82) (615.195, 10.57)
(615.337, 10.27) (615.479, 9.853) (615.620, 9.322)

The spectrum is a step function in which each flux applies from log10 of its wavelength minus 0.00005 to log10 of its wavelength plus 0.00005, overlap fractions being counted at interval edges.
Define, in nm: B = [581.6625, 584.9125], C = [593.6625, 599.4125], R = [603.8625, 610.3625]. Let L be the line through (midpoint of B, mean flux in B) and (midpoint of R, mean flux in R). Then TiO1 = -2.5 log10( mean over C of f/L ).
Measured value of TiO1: 0.35 mag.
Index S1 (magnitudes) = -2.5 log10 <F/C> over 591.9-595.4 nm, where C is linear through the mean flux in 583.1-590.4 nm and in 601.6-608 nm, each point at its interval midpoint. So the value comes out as 0.15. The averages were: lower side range 7.71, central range 7.67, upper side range 10.7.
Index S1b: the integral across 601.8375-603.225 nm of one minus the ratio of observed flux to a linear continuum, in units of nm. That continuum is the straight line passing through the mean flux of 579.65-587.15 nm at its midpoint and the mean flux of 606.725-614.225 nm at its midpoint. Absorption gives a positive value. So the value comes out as 0.17 nm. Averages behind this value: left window 10.9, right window 11.7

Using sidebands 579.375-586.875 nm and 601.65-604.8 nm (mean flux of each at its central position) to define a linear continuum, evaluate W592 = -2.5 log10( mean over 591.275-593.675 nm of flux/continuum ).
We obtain 0.40 mag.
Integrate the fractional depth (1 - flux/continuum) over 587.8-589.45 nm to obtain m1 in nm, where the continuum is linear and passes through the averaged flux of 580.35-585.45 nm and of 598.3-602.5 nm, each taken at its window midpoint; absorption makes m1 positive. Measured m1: 0.843 nm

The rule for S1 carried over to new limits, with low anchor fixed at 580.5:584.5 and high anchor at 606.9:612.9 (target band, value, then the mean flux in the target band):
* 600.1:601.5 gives 0.28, 8.98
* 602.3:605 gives 0.13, 10.3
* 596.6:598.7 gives 0.39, 8.12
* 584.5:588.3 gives 0.38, 8.2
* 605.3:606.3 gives 0.05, 11.1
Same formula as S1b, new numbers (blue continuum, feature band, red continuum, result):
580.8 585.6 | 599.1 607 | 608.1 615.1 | 0.95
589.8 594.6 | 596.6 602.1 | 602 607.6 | 0.13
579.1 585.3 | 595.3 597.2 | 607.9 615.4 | 0.68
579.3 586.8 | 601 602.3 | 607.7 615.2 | 0.24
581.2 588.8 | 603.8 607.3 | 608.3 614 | 0.12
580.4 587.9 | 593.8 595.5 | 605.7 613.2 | 0.46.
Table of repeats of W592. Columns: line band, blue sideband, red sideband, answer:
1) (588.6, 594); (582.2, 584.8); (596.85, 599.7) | 0.49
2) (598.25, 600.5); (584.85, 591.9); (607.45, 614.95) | -0.04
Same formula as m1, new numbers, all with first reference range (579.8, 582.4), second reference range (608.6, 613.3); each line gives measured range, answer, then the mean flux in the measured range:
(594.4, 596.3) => 0.73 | 7.46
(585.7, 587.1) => 0.49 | 8.08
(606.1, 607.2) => 0.06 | 11.1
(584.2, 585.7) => 0.32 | 9.76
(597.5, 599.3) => 0.49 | 8.79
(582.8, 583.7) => 0.07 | 11.4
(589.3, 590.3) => 0.67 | 4.02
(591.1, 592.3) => 0.50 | 7.16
